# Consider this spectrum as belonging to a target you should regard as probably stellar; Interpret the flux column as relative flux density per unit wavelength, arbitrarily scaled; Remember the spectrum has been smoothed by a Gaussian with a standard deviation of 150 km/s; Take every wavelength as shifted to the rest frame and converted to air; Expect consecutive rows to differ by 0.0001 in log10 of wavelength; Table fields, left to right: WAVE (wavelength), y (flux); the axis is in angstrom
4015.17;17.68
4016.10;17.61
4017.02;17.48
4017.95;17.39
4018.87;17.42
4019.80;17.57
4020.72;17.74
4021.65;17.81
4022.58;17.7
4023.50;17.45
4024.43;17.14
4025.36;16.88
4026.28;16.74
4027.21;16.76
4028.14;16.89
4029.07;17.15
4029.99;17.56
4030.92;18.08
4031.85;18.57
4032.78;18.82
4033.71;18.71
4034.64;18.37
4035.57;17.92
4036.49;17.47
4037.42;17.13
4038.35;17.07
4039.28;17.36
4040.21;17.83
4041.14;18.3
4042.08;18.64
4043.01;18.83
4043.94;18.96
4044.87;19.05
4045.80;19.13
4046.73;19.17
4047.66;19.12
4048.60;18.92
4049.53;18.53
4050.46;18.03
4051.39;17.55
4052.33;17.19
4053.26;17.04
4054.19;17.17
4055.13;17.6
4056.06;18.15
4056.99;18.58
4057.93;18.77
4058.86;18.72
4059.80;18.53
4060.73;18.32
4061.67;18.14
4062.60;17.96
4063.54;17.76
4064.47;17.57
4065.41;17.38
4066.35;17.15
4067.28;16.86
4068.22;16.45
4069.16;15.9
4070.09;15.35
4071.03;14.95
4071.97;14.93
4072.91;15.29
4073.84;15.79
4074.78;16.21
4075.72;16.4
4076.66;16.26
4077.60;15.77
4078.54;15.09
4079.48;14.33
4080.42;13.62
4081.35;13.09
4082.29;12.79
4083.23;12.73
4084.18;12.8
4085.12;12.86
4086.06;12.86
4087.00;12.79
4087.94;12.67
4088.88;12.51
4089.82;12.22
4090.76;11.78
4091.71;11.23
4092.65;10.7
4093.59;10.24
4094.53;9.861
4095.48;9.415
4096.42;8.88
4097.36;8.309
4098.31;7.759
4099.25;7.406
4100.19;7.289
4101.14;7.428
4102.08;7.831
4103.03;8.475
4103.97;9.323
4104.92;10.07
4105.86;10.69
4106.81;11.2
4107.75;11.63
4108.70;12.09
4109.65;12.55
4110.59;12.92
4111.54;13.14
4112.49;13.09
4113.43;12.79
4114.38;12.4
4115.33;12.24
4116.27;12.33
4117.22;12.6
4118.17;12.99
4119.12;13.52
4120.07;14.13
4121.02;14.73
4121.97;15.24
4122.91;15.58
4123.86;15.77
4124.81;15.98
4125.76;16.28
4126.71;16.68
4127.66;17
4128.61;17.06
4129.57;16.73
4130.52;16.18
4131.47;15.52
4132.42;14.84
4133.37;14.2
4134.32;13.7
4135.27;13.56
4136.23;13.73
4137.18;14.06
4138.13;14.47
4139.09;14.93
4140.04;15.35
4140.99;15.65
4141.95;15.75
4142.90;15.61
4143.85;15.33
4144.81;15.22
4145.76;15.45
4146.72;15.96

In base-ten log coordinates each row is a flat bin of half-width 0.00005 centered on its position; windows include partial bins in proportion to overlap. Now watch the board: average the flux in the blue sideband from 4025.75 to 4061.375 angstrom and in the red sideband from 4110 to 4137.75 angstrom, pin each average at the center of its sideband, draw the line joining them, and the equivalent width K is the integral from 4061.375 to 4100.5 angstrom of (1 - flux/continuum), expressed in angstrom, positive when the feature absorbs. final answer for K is 6.95 angstrom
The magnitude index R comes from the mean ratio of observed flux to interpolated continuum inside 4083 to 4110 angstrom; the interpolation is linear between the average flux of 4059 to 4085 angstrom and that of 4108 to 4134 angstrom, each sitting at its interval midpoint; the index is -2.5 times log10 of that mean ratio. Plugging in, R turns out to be 0.39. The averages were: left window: 15.8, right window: 14.4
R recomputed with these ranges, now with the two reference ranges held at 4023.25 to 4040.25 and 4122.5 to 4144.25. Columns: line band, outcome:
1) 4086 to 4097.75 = 0.427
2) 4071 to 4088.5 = 0.163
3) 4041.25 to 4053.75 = -0.075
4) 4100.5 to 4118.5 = 0.369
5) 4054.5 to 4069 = -0.055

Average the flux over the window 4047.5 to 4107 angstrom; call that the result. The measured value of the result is 14.1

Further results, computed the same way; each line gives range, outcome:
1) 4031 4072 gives 17.8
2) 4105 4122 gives 12.7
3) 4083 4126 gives 11.7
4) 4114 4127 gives 14.3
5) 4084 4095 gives 11.9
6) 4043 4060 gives 18.4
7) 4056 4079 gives 16.9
